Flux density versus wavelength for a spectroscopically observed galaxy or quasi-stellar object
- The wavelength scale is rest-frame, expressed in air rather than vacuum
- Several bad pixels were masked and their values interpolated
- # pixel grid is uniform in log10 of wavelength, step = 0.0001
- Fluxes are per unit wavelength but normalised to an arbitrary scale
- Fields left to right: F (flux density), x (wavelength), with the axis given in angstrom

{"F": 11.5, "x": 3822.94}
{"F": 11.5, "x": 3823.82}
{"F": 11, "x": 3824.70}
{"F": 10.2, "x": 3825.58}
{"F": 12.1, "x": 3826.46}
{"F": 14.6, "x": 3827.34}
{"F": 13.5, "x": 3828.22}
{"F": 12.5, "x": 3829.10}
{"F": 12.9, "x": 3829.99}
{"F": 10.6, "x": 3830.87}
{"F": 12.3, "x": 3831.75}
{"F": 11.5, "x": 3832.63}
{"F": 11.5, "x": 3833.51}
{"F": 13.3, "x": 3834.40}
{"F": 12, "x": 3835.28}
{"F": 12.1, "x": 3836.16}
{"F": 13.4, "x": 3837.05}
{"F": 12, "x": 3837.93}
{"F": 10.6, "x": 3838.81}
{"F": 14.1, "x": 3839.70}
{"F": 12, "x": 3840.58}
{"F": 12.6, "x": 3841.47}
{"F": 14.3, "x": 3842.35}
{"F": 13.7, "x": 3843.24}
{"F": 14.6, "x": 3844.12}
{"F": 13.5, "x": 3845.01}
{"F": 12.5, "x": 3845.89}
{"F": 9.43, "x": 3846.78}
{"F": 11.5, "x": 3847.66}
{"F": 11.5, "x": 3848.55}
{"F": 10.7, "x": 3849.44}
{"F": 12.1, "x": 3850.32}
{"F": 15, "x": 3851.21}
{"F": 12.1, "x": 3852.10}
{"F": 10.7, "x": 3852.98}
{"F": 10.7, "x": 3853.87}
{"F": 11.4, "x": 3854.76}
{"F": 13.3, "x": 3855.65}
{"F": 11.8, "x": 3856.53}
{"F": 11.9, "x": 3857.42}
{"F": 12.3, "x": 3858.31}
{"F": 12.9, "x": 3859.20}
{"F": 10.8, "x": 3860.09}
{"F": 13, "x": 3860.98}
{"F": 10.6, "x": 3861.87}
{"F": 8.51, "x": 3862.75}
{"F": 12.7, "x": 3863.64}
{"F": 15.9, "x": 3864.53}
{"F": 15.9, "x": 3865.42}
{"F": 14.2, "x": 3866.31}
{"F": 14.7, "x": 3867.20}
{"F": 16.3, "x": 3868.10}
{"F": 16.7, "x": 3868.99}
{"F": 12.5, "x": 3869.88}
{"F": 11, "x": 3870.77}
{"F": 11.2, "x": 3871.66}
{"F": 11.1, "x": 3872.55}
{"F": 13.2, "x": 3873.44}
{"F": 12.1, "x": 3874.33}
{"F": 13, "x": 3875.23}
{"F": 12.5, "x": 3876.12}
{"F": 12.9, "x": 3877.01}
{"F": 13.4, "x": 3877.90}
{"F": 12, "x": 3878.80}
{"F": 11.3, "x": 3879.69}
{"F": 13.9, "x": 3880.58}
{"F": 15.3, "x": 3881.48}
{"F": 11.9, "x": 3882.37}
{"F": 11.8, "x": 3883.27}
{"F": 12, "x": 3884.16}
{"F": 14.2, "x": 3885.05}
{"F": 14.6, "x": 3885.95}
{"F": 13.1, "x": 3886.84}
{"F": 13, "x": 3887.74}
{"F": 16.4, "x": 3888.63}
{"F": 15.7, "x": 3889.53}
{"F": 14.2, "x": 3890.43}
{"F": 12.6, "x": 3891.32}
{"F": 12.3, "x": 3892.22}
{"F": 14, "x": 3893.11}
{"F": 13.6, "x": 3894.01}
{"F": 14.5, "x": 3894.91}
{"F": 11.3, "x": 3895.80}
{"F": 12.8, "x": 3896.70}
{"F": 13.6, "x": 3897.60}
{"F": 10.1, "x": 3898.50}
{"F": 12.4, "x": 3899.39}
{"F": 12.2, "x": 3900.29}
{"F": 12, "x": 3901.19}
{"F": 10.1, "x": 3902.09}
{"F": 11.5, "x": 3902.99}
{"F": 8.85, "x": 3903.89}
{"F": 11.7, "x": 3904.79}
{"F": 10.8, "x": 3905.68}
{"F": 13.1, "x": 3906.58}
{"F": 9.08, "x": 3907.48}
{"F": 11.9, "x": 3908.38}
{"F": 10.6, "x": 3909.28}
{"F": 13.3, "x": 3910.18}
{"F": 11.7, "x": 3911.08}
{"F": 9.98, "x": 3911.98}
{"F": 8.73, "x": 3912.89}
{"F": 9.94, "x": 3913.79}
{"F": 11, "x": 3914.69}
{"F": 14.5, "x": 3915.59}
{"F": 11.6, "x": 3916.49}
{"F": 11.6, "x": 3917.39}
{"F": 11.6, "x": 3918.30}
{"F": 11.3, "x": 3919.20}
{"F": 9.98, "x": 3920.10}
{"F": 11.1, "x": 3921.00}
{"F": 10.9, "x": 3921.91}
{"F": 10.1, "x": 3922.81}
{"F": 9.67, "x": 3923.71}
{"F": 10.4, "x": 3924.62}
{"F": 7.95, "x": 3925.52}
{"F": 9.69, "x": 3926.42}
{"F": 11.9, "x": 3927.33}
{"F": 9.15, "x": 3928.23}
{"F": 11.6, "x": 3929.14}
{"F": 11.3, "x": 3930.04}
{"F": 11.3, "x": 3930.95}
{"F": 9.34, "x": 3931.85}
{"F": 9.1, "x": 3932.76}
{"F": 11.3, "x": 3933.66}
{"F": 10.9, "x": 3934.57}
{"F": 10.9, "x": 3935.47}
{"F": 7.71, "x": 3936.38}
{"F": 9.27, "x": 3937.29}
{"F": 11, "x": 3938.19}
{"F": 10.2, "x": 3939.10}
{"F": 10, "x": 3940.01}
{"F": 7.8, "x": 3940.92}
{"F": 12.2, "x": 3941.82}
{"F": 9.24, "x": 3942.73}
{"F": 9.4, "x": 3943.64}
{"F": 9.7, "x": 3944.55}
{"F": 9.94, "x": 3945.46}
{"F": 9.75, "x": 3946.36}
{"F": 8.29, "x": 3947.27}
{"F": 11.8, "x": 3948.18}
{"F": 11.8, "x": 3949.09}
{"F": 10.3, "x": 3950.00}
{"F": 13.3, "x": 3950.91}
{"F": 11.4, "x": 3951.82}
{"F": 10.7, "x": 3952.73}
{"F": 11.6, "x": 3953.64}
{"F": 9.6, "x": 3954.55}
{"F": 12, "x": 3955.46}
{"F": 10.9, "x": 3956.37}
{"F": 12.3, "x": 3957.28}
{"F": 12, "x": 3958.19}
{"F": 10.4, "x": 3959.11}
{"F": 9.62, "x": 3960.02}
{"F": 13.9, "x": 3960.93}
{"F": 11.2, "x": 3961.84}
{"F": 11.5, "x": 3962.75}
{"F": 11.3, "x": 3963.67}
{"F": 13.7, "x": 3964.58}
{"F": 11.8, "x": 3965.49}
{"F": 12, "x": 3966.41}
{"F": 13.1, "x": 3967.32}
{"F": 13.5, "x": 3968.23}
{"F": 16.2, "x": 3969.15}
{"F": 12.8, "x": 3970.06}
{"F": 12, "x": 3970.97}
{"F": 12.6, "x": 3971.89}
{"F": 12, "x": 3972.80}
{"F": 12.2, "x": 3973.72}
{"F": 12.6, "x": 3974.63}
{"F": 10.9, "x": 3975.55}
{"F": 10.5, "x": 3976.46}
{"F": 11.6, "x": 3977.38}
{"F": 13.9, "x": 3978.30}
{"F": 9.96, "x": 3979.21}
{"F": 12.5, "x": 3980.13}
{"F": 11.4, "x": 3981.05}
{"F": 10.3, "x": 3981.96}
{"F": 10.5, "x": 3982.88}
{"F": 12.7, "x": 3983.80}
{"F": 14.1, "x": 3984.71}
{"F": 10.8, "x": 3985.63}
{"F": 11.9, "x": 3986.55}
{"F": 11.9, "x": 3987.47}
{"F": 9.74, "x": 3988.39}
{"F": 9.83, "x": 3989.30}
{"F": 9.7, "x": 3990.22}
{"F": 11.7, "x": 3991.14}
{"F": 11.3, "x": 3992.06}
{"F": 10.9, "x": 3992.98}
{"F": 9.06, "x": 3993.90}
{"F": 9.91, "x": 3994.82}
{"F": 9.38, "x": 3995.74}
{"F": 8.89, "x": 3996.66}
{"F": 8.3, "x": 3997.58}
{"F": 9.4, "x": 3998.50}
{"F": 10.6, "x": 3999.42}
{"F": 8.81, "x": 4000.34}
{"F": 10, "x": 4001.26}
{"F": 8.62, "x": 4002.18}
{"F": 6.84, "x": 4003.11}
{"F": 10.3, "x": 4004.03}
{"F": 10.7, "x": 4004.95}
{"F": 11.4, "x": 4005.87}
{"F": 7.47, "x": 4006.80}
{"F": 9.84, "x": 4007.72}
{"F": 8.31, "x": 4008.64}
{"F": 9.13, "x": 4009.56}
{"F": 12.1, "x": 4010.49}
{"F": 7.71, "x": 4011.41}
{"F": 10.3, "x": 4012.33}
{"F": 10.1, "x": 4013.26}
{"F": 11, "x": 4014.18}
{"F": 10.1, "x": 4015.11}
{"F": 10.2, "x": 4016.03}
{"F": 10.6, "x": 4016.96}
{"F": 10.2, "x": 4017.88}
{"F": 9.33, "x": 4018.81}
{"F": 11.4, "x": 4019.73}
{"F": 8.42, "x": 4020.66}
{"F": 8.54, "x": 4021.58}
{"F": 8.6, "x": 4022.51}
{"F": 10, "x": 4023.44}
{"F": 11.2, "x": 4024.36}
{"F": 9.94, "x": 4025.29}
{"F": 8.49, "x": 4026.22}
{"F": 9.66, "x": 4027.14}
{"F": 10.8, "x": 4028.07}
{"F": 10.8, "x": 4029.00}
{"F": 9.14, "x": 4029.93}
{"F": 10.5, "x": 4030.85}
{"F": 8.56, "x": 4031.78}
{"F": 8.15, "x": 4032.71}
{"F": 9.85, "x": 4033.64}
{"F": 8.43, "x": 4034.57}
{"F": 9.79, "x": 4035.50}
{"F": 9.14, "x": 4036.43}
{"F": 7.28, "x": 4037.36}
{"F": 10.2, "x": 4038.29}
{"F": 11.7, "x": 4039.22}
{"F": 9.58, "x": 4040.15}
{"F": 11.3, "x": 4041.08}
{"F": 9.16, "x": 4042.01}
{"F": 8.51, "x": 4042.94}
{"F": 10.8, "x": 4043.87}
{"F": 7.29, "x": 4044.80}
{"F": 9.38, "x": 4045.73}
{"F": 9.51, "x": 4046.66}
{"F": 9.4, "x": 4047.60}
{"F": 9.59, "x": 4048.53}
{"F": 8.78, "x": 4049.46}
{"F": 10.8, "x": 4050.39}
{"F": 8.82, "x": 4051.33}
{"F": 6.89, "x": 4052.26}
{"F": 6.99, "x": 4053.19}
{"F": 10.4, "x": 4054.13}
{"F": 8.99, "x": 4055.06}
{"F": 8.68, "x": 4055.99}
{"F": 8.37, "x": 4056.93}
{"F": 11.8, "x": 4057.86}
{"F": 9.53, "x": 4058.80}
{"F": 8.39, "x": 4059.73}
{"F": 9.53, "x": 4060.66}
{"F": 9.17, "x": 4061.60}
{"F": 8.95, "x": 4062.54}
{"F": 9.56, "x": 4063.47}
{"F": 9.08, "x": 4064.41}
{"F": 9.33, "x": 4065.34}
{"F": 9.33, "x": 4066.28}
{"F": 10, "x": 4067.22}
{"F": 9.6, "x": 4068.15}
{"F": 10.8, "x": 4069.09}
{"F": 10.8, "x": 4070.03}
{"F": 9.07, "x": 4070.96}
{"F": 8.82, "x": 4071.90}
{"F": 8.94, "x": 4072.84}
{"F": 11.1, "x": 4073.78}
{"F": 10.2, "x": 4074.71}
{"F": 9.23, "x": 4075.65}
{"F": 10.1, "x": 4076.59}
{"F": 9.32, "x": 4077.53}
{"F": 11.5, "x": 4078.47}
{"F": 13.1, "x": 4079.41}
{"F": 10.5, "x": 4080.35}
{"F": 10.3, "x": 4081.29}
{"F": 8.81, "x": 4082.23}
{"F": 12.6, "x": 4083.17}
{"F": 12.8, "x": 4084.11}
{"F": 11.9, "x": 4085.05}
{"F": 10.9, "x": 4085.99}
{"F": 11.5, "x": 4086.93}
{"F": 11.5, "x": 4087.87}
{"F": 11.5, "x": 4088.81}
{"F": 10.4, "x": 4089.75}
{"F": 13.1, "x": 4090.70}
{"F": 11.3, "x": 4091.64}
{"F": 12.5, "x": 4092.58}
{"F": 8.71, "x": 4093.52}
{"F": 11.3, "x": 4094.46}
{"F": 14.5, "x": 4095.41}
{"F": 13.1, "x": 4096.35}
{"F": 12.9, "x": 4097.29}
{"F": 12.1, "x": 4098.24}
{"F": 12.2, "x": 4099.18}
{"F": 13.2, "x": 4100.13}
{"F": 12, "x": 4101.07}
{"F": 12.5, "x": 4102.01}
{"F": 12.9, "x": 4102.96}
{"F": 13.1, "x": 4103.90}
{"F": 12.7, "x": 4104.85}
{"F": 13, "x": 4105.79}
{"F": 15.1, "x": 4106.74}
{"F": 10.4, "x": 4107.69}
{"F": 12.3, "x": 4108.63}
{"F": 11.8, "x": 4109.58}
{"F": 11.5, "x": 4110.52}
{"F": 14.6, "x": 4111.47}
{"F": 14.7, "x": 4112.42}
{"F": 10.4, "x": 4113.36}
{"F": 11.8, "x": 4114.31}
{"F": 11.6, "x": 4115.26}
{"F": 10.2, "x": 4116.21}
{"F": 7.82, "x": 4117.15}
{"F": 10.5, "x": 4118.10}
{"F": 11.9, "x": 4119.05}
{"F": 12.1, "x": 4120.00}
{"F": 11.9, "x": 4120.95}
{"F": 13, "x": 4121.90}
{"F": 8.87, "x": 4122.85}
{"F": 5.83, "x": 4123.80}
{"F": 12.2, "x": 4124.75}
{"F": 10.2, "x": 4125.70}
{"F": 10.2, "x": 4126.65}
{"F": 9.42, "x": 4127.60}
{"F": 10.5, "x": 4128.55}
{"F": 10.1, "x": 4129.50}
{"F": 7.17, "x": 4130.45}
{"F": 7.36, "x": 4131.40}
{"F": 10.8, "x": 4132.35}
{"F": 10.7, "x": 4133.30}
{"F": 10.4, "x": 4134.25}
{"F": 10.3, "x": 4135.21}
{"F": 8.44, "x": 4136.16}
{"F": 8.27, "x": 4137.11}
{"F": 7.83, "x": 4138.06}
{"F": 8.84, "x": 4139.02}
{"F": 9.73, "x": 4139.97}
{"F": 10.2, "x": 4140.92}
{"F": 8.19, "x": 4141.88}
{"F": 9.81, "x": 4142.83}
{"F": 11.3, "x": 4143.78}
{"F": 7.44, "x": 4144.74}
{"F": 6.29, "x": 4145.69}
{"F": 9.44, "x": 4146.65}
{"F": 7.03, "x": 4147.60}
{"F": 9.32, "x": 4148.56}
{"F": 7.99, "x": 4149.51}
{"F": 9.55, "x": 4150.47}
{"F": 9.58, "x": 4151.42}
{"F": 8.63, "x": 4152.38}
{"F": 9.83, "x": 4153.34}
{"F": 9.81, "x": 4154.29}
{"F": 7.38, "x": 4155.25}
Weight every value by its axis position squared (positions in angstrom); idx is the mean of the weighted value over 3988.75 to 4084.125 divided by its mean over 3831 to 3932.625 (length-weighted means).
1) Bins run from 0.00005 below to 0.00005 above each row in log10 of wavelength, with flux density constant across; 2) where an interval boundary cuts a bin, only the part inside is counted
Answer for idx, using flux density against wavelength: 0.86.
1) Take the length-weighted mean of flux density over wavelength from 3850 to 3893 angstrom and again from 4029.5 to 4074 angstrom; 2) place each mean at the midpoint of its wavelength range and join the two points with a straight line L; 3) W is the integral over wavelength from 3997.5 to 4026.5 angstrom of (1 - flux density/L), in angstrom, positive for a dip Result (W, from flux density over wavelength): 1.4 angstrom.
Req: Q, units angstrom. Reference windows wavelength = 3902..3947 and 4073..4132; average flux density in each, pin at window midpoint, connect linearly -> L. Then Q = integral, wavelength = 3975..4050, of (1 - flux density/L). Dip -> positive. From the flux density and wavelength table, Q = 6.3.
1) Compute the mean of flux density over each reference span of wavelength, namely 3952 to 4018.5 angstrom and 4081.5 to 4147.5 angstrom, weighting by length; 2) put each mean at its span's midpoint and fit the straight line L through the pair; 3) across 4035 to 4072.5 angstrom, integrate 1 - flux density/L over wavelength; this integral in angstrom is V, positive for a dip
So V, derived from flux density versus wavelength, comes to 5.3 angstrom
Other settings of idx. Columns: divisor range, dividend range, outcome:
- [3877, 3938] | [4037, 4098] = 0.95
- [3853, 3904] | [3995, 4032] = 0.81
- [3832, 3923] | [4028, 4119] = 0.94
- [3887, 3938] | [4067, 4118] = 1.10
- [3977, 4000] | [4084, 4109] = 1.19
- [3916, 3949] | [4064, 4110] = 1.19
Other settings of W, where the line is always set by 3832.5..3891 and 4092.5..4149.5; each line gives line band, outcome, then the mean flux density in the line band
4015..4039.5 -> 3.9 angstrom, 9.65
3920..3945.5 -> 4.4 angstrom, 10.1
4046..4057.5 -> 2.3 angstrom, 8.97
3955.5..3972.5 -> -0.4 angstrom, 12.3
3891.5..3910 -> 0.9 angstrom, 11.9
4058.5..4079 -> 2.7 angstrom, 9.67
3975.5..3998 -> 1.7 angstrom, 10.9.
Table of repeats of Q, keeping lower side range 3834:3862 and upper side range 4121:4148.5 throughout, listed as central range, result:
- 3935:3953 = 1.68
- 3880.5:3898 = -2.48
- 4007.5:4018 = 0.61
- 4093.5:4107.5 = -4.38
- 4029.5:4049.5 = 1.79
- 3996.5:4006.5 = 1.18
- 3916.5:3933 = 1.43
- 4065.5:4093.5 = -2.30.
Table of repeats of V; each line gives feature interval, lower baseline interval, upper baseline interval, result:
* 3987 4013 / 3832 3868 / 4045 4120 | 3.8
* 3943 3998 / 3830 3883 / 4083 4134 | 3.4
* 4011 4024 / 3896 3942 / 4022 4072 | 0.0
